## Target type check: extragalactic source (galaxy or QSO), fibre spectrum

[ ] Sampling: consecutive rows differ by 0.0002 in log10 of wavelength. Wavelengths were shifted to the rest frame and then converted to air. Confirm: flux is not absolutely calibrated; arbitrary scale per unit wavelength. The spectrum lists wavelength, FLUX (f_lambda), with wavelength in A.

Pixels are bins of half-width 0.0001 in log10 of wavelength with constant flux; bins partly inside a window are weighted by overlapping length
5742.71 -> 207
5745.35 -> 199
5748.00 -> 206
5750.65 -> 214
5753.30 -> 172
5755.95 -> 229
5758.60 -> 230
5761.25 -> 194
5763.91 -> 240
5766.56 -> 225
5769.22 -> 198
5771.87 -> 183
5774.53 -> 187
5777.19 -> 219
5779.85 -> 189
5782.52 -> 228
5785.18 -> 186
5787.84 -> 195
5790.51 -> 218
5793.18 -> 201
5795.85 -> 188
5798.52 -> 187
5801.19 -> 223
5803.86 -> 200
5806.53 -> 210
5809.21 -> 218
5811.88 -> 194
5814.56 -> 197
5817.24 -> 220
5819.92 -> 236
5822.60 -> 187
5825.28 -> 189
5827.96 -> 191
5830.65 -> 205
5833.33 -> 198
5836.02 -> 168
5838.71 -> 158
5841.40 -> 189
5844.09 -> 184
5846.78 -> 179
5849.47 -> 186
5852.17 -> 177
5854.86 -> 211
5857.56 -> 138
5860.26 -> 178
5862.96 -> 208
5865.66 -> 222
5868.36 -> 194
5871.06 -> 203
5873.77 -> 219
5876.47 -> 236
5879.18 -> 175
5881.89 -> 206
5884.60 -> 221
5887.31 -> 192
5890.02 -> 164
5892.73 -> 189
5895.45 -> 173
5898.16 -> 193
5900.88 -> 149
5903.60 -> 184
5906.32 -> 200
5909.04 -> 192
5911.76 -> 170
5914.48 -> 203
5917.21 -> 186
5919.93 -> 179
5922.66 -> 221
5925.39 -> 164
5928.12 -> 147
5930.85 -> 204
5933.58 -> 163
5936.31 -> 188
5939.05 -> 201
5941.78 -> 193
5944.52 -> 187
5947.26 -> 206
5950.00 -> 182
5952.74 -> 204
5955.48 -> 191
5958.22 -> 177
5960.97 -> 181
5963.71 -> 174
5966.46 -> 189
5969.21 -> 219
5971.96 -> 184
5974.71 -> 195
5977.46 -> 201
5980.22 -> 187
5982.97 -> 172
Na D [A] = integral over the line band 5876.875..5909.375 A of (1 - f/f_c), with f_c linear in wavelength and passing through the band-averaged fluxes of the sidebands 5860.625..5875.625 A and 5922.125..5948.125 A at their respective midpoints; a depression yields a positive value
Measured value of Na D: 1.97 A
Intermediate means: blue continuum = 208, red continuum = 186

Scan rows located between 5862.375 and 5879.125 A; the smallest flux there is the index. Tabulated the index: 194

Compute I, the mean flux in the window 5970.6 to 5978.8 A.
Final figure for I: 193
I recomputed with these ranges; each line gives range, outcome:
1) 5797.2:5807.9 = 205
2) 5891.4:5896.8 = 181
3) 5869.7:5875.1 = 211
